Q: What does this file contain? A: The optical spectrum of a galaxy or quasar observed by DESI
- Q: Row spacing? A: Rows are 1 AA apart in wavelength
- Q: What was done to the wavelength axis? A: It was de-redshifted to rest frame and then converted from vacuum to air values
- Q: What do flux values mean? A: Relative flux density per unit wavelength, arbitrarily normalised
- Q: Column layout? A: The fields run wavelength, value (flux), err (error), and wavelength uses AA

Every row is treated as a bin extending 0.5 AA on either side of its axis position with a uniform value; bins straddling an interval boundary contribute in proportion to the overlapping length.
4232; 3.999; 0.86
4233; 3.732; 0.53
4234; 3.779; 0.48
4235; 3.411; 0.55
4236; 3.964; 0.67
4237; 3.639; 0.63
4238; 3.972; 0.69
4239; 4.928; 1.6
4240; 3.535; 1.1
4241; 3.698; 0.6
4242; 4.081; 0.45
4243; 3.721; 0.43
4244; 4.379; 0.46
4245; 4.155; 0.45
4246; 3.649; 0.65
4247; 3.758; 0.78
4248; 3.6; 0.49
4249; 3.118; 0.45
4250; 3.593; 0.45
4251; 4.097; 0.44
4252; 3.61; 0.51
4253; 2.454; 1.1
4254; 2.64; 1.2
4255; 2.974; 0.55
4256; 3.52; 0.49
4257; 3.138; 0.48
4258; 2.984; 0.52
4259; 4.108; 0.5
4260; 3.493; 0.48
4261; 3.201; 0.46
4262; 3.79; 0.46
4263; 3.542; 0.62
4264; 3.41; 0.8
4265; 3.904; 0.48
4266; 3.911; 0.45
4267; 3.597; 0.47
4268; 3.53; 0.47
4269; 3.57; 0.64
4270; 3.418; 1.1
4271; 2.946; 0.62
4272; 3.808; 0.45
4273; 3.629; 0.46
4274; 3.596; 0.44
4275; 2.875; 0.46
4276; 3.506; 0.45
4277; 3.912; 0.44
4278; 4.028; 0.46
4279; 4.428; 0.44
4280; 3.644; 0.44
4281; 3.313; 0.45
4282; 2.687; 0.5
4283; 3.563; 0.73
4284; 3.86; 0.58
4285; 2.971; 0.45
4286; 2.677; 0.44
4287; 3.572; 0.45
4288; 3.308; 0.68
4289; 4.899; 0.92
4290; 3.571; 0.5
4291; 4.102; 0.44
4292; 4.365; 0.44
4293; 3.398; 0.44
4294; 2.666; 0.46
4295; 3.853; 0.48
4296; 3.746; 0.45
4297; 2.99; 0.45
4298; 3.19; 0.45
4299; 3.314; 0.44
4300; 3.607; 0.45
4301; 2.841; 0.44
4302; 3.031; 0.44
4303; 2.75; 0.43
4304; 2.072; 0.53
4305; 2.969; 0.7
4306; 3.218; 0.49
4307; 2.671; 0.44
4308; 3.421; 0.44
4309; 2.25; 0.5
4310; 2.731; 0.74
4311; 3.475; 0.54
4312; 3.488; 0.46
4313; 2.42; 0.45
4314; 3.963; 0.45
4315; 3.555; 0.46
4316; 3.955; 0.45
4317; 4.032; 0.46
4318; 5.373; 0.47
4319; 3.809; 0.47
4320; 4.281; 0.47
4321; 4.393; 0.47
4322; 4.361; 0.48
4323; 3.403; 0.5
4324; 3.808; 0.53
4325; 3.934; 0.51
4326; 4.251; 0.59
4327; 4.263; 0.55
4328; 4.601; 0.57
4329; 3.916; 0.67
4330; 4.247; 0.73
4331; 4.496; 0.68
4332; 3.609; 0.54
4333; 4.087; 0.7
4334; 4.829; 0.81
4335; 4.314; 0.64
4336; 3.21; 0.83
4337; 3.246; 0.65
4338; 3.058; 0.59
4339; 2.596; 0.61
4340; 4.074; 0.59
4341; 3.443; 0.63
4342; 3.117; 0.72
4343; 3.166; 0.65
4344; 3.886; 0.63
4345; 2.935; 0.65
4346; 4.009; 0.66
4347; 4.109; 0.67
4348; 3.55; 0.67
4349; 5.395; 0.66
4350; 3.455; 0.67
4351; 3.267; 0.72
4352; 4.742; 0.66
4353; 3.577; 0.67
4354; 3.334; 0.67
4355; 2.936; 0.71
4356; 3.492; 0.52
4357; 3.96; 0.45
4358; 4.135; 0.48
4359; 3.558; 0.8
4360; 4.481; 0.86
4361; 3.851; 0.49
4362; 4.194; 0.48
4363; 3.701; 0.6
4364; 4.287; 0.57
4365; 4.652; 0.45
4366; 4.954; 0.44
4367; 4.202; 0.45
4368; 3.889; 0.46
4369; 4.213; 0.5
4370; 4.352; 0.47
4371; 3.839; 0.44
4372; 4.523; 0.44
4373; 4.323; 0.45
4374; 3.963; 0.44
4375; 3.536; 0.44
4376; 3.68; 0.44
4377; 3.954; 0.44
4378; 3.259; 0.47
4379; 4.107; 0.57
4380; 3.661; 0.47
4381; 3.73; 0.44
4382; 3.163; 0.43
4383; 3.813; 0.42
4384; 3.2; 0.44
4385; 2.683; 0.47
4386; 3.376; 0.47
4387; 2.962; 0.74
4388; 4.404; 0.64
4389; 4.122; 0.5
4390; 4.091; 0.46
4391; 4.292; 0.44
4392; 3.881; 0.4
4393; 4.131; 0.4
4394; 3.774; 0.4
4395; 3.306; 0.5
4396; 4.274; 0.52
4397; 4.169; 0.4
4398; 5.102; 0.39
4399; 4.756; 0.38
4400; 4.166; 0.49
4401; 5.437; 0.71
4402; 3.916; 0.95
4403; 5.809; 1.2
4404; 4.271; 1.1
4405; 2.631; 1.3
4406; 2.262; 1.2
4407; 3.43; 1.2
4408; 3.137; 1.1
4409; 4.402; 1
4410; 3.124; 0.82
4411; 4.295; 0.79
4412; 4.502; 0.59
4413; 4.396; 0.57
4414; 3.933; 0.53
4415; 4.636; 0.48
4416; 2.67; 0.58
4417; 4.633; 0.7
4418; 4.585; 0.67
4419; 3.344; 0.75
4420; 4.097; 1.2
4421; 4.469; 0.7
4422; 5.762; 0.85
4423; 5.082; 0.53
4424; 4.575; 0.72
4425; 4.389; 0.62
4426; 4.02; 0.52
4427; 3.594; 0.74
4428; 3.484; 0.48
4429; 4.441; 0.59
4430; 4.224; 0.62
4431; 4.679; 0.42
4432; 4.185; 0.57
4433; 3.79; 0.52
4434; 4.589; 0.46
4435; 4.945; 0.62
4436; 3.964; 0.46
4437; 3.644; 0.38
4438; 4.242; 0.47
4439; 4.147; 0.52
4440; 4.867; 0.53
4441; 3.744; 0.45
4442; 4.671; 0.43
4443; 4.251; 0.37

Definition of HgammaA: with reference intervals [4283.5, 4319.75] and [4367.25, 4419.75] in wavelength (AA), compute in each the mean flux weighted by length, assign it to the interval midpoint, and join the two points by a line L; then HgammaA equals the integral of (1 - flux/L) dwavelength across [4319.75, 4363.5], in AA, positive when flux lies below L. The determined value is -2.65 AA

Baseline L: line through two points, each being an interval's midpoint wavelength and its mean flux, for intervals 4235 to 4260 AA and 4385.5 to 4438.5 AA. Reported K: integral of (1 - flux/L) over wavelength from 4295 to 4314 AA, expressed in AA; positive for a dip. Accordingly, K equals 3.7 AA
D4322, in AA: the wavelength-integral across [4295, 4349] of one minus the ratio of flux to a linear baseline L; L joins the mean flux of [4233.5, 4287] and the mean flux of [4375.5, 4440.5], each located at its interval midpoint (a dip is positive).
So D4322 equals 2.4 AA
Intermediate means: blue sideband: 3.57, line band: 3.61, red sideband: 4.04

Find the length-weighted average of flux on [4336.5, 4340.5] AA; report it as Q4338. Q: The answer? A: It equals 3.24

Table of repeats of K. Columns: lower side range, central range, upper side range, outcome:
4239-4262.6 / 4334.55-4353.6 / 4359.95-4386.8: 0.9 AA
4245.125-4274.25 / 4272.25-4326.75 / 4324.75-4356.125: 1.7 AA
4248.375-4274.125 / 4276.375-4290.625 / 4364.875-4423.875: -0.3 AA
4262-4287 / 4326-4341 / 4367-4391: -0.9 AA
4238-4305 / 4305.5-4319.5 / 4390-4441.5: 0.9 AA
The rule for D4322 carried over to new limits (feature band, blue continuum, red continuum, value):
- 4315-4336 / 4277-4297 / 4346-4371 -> -1.9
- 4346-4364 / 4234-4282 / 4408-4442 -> 0.4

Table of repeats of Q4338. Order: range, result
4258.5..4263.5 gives 3.63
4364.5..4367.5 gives 4.6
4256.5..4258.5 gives 3.06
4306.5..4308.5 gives 3.05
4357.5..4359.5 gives 3.85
